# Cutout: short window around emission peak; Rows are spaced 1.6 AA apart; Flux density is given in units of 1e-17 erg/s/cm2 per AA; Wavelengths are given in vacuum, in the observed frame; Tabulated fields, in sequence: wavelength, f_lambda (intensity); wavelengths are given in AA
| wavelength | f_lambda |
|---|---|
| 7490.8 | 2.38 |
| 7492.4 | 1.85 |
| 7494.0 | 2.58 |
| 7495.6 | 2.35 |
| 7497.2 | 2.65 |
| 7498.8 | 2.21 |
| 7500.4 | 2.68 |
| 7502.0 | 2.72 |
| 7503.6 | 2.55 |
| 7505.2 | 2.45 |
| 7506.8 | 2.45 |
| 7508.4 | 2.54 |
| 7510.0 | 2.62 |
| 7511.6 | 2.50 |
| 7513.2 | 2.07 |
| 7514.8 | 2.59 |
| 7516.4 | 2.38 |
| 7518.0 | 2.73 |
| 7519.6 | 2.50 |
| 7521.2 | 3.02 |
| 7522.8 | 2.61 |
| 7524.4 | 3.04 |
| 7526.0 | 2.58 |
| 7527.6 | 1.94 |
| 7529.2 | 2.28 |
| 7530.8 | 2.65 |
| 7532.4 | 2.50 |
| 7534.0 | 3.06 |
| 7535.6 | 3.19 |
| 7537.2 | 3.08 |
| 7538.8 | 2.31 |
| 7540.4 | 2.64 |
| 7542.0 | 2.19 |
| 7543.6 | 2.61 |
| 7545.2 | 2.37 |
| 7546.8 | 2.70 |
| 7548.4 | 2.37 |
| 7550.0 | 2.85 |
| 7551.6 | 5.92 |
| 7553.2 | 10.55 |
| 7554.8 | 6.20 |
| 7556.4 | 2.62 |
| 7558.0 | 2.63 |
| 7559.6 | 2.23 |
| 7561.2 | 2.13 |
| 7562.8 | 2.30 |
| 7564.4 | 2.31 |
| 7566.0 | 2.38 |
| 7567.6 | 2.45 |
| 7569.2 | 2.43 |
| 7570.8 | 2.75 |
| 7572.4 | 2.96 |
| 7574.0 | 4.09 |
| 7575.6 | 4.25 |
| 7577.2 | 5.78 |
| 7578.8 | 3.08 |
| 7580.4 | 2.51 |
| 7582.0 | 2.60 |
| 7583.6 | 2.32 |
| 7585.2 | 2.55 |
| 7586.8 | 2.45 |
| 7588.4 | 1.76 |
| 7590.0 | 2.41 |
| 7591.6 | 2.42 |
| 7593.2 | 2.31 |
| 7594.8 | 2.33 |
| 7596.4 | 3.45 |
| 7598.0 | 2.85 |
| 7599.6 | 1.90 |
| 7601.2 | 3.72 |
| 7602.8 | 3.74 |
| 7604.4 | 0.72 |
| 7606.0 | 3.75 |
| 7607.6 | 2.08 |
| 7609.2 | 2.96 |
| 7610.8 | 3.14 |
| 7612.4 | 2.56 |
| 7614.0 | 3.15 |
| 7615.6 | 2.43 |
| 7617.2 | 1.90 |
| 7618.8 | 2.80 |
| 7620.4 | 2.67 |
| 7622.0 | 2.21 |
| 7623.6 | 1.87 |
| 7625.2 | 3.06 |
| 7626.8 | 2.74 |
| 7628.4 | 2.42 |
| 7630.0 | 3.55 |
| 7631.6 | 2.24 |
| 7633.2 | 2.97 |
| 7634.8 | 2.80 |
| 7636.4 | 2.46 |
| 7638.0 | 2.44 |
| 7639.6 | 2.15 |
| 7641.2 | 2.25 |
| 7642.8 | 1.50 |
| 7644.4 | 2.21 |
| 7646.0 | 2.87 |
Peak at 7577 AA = [N II] 6583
